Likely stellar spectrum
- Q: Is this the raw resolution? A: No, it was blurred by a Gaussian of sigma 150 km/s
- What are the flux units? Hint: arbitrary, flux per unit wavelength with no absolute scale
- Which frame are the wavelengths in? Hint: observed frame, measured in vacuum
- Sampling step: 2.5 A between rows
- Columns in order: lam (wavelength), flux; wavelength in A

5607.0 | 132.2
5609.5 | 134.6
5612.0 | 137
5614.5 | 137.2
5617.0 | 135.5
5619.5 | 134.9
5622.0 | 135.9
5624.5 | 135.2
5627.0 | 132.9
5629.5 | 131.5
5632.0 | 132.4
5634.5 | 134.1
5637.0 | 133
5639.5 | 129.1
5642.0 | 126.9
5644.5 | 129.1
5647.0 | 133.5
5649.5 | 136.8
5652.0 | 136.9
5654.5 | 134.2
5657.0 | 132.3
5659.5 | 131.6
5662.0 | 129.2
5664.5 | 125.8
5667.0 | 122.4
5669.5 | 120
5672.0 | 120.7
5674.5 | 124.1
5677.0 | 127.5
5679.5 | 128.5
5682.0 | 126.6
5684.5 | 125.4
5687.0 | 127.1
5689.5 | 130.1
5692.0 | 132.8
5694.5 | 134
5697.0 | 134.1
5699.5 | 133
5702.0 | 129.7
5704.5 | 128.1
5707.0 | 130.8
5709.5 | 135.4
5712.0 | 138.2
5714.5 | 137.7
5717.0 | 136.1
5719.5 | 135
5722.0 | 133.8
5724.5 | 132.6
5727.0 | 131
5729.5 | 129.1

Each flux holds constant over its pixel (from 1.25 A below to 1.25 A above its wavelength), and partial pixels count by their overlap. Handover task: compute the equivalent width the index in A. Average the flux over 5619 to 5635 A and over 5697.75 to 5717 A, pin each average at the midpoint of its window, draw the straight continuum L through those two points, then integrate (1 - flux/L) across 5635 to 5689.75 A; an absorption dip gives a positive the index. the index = 2.0 A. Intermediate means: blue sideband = 134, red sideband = 133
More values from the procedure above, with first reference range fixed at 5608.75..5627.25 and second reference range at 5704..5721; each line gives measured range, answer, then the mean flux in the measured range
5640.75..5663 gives 0.5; 132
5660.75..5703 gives 2.3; 128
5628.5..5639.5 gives 0.2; 132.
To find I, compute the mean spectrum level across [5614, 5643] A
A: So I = 133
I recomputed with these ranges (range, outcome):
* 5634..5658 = 133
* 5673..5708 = 129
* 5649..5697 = 129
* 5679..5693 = 128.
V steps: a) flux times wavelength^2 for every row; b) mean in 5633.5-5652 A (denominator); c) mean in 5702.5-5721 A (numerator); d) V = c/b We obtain 1.04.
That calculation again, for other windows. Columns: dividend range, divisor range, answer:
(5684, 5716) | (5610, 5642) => 1.01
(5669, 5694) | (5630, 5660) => 0.97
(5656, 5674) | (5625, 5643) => 0.97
